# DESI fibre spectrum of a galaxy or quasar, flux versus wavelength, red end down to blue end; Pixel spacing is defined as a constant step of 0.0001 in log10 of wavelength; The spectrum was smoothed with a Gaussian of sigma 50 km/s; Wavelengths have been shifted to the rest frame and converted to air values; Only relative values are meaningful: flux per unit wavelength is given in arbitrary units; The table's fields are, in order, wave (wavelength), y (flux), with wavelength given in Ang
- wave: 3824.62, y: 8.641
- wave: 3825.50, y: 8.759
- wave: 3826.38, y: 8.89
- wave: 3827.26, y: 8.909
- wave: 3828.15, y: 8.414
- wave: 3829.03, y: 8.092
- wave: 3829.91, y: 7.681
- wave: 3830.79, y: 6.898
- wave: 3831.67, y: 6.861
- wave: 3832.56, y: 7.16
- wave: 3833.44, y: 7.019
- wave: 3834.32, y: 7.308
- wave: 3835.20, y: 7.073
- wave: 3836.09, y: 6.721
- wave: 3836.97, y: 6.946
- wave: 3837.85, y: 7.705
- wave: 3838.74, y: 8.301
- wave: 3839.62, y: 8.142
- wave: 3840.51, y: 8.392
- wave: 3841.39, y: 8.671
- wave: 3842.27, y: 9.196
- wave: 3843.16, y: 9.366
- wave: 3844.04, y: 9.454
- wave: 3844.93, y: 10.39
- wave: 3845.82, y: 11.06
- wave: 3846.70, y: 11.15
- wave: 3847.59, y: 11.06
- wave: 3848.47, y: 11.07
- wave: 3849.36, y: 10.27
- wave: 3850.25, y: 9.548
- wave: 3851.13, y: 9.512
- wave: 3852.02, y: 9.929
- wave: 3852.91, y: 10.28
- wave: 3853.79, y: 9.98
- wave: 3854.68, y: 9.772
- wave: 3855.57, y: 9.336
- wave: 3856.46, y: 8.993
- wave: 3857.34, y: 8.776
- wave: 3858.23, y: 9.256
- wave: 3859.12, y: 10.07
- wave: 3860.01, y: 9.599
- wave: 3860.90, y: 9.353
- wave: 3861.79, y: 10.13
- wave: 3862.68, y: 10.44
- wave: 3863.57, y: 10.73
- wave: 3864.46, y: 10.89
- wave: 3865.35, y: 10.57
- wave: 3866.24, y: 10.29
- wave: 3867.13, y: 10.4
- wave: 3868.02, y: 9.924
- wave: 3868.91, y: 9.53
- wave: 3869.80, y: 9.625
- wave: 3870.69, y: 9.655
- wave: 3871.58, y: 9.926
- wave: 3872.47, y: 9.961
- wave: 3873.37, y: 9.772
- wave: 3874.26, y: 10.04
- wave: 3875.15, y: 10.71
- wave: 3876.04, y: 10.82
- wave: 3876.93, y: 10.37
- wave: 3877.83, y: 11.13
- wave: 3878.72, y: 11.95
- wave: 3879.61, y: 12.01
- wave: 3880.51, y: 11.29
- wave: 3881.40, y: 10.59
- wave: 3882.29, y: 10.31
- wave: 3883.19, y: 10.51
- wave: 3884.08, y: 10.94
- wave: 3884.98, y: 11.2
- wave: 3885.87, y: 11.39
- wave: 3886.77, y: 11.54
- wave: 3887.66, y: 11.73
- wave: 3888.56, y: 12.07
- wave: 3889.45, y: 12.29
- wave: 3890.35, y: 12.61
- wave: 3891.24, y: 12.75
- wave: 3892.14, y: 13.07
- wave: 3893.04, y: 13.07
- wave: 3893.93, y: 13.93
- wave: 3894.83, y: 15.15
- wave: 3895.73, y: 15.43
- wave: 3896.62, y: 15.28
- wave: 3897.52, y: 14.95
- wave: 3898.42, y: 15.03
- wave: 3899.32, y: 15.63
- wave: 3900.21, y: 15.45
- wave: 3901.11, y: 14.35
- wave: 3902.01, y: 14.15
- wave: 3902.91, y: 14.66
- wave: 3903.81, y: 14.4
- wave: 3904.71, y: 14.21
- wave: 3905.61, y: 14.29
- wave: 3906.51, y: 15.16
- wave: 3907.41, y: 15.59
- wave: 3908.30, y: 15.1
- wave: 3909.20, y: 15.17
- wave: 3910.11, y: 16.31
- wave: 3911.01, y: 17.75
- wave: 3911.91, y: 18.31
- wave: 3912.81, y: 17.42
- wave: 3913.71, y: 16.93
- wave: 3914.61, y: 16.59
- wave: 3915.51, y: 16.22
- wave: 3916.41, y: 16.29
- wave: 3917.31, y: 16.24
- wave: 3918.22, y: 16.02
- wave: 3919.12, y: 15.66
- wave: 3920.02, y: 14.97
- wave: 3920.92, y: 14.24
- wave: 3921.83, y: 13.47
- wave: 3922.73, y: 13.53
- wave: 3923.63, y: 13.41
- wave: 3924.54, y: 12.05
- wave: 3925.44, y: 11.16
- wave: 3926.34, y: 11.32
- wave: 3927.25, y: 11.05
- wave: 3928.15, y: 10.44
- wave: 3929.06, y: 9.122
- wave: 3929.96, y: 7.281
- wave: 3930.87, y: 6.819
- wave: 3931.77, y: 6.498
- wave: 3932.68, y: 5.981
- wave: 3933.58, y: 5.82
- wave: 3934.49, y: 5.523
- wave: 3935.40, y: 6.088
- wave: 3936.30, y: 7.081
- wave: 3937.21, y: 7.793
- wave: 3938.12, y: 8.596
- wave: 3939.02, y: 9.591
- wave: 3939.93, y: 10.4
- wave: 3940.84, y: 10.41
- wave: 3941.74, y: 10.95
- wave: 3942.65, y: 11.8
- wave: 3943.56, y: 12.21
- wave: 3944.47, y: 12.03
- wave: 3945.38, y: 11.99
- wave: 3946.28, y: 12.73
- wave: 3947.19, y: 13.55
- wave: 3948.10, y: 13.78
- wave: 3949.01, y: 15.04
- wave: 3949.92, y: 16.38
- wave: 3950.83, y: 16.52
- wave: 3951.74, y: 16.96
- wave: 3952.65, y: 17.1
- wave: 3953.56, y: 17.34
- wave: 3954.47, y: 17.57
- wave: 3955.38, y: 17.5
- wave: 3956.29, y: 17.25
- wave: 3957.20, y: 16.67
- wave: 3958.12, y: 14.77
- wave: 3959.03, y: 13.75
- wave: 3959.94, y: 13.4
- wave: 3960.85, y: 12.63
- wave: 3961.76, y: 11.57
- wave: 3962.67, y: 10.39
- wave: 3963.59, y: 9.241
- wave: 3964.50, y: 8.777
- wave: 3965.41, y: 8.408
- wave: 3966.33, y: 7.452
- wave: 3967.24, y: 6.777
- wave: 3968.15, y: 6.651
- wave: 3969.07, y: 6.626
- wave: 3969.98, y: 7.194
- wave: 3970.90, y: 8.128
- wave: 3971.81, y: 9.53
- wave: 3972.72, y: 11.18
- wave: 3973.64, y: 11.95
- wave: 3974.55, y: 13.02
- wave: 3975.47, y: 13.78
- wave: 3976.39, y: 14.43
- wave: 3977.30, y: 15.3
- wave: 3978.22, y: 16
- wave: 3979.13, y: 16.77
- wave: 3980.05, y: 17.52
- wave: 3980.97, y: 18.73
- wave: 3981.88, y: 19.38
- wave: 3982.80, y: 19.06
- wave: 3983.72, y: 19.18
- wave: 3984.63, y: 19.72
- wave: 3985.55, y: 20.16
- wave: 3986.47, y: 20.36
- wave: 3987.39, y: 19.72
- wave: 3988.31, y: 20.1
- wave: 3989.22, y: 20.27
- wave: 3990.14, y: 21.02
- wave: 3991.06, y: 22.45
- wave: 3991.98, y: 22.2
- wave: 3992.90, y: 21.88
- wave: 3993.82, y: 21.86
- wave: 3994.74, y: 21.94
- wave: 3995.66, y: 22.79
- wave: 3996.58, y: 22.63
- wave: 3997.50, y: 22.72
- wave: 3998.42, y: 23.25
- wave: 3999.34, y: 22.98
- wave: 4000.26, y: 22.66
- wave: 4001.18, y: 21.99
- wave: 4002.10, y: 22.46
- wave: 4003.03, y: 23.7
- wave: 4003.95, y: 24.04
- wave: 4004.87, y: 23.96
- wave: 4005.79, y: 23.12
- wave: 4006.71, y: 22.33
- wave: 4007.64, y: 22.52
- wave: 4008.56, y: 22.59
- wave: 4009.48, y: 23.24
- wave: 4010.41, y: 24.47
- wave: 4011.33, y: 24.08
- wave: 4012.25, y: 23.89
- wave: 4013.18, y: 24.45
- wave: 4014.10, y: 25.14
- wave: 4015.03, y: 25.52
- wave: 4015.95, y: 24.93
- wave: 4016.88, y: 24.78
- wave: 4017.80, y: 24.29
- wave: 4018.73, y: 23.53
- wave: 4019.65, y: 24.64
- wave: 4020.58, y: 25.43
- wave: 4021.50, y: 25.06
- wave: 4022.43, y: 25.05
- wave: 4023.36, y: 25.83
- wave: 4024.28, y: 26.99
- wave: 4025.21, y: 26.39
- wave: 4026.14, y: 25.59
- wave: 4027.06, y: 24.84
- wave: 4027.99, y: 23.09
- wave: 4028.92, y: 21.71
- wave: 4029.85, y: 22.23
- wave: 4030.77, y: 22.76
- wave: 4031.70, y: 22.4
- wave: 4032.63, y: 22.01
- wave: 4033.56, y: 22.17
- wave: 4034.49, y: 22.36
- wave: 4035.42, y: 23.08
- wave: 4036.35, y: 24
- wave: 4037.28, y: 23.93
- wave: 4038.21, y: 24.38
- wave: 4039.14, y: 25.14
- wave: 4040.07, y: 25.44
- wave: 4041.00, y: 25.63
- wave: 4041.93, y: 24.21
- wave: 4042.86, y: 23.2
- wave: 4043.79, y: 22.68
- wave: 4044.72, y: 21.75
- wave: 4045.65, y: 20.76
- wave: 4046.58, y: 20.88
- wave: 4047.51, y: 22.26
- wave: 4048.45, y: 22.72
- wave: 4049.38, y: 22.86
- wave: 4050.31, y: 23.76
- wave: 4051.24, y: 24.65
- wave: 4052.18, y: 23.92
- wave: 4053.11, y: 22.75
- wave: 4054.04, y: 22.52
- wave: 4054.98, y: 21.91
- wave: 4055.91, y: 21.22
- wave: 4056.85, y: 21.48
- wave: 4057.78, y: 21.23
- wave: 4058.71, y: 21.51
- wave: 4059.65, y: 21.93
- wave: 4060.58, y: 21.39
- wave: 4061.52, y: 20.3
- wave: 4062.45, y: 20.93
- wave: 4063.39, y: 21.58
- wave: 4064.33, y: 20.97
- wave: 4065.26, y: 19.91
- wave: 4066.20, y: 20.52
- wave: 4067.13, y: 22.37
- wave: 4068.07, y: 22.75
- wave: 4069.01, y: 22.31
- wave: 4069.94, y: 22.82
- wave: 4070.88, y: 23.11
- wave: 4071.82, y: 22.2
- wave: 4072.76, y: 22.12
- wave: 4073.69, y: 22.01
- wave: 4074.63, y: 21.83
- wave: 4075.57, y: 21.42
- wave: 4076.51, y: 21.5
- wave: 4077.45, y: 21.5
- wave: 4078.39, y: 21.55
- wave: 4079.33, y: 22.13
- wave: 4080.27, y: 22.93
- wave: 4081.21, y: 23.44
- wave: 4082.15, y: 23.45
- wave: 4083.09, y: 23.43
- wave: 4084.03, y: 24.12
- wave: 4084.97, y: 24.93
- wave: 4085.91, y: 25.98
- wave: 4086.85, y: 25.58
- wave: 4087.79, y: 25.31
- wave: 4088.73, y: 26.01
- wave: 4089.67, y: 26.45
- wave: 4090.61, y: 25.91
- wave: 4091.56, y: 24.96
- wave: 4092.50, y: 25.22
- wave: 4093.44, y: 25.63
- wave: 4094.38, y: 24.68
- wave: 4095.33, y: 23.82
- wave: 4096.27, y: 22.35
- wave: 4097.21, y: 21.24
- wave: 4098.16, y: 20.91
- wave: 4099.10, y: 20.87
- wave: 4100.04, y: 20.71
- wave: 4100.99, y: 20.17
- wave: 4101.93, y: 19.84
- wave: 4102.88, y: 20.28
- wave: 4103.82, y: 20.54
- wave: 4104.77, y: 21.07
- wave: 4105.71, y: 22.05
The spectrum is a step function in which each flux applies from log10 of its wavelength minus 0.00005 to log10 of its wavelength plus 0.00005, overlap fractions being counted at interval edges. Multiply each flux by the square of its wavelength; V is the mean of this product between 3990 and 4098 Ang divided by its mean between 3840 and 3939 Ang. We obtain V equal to 2.15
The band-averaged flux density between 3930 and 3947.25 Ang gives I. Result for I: 9.11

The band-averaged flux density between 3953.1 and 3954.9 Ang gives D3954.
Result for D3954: 17.5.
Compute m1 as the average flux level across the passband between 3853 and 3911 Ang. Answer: 12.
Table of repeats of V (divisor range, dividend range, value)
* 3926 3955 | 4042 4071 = 2.10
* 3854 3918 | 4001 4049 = 2.03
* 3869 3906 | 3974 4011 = 1.76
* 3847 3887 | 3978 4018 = 2.29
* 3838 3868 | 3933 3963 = 1.35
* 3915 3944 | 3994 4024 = 2.27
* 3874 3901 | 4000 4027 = 2.07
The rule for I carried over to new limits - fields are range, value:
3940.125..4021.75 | 17.7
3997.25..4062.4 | 23.4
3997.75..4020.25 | 23.7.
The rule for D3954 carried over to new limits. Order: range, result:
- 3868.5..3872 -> 9.69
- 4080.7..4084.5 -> 23.6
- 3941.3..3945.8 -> 11.8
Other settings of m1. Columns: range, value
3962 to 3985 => 12.6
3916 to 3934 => 11.6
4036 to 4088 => 22.7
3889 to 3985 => 13.2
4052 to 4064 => 21.7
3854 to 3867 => 9.88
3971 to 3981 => 14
